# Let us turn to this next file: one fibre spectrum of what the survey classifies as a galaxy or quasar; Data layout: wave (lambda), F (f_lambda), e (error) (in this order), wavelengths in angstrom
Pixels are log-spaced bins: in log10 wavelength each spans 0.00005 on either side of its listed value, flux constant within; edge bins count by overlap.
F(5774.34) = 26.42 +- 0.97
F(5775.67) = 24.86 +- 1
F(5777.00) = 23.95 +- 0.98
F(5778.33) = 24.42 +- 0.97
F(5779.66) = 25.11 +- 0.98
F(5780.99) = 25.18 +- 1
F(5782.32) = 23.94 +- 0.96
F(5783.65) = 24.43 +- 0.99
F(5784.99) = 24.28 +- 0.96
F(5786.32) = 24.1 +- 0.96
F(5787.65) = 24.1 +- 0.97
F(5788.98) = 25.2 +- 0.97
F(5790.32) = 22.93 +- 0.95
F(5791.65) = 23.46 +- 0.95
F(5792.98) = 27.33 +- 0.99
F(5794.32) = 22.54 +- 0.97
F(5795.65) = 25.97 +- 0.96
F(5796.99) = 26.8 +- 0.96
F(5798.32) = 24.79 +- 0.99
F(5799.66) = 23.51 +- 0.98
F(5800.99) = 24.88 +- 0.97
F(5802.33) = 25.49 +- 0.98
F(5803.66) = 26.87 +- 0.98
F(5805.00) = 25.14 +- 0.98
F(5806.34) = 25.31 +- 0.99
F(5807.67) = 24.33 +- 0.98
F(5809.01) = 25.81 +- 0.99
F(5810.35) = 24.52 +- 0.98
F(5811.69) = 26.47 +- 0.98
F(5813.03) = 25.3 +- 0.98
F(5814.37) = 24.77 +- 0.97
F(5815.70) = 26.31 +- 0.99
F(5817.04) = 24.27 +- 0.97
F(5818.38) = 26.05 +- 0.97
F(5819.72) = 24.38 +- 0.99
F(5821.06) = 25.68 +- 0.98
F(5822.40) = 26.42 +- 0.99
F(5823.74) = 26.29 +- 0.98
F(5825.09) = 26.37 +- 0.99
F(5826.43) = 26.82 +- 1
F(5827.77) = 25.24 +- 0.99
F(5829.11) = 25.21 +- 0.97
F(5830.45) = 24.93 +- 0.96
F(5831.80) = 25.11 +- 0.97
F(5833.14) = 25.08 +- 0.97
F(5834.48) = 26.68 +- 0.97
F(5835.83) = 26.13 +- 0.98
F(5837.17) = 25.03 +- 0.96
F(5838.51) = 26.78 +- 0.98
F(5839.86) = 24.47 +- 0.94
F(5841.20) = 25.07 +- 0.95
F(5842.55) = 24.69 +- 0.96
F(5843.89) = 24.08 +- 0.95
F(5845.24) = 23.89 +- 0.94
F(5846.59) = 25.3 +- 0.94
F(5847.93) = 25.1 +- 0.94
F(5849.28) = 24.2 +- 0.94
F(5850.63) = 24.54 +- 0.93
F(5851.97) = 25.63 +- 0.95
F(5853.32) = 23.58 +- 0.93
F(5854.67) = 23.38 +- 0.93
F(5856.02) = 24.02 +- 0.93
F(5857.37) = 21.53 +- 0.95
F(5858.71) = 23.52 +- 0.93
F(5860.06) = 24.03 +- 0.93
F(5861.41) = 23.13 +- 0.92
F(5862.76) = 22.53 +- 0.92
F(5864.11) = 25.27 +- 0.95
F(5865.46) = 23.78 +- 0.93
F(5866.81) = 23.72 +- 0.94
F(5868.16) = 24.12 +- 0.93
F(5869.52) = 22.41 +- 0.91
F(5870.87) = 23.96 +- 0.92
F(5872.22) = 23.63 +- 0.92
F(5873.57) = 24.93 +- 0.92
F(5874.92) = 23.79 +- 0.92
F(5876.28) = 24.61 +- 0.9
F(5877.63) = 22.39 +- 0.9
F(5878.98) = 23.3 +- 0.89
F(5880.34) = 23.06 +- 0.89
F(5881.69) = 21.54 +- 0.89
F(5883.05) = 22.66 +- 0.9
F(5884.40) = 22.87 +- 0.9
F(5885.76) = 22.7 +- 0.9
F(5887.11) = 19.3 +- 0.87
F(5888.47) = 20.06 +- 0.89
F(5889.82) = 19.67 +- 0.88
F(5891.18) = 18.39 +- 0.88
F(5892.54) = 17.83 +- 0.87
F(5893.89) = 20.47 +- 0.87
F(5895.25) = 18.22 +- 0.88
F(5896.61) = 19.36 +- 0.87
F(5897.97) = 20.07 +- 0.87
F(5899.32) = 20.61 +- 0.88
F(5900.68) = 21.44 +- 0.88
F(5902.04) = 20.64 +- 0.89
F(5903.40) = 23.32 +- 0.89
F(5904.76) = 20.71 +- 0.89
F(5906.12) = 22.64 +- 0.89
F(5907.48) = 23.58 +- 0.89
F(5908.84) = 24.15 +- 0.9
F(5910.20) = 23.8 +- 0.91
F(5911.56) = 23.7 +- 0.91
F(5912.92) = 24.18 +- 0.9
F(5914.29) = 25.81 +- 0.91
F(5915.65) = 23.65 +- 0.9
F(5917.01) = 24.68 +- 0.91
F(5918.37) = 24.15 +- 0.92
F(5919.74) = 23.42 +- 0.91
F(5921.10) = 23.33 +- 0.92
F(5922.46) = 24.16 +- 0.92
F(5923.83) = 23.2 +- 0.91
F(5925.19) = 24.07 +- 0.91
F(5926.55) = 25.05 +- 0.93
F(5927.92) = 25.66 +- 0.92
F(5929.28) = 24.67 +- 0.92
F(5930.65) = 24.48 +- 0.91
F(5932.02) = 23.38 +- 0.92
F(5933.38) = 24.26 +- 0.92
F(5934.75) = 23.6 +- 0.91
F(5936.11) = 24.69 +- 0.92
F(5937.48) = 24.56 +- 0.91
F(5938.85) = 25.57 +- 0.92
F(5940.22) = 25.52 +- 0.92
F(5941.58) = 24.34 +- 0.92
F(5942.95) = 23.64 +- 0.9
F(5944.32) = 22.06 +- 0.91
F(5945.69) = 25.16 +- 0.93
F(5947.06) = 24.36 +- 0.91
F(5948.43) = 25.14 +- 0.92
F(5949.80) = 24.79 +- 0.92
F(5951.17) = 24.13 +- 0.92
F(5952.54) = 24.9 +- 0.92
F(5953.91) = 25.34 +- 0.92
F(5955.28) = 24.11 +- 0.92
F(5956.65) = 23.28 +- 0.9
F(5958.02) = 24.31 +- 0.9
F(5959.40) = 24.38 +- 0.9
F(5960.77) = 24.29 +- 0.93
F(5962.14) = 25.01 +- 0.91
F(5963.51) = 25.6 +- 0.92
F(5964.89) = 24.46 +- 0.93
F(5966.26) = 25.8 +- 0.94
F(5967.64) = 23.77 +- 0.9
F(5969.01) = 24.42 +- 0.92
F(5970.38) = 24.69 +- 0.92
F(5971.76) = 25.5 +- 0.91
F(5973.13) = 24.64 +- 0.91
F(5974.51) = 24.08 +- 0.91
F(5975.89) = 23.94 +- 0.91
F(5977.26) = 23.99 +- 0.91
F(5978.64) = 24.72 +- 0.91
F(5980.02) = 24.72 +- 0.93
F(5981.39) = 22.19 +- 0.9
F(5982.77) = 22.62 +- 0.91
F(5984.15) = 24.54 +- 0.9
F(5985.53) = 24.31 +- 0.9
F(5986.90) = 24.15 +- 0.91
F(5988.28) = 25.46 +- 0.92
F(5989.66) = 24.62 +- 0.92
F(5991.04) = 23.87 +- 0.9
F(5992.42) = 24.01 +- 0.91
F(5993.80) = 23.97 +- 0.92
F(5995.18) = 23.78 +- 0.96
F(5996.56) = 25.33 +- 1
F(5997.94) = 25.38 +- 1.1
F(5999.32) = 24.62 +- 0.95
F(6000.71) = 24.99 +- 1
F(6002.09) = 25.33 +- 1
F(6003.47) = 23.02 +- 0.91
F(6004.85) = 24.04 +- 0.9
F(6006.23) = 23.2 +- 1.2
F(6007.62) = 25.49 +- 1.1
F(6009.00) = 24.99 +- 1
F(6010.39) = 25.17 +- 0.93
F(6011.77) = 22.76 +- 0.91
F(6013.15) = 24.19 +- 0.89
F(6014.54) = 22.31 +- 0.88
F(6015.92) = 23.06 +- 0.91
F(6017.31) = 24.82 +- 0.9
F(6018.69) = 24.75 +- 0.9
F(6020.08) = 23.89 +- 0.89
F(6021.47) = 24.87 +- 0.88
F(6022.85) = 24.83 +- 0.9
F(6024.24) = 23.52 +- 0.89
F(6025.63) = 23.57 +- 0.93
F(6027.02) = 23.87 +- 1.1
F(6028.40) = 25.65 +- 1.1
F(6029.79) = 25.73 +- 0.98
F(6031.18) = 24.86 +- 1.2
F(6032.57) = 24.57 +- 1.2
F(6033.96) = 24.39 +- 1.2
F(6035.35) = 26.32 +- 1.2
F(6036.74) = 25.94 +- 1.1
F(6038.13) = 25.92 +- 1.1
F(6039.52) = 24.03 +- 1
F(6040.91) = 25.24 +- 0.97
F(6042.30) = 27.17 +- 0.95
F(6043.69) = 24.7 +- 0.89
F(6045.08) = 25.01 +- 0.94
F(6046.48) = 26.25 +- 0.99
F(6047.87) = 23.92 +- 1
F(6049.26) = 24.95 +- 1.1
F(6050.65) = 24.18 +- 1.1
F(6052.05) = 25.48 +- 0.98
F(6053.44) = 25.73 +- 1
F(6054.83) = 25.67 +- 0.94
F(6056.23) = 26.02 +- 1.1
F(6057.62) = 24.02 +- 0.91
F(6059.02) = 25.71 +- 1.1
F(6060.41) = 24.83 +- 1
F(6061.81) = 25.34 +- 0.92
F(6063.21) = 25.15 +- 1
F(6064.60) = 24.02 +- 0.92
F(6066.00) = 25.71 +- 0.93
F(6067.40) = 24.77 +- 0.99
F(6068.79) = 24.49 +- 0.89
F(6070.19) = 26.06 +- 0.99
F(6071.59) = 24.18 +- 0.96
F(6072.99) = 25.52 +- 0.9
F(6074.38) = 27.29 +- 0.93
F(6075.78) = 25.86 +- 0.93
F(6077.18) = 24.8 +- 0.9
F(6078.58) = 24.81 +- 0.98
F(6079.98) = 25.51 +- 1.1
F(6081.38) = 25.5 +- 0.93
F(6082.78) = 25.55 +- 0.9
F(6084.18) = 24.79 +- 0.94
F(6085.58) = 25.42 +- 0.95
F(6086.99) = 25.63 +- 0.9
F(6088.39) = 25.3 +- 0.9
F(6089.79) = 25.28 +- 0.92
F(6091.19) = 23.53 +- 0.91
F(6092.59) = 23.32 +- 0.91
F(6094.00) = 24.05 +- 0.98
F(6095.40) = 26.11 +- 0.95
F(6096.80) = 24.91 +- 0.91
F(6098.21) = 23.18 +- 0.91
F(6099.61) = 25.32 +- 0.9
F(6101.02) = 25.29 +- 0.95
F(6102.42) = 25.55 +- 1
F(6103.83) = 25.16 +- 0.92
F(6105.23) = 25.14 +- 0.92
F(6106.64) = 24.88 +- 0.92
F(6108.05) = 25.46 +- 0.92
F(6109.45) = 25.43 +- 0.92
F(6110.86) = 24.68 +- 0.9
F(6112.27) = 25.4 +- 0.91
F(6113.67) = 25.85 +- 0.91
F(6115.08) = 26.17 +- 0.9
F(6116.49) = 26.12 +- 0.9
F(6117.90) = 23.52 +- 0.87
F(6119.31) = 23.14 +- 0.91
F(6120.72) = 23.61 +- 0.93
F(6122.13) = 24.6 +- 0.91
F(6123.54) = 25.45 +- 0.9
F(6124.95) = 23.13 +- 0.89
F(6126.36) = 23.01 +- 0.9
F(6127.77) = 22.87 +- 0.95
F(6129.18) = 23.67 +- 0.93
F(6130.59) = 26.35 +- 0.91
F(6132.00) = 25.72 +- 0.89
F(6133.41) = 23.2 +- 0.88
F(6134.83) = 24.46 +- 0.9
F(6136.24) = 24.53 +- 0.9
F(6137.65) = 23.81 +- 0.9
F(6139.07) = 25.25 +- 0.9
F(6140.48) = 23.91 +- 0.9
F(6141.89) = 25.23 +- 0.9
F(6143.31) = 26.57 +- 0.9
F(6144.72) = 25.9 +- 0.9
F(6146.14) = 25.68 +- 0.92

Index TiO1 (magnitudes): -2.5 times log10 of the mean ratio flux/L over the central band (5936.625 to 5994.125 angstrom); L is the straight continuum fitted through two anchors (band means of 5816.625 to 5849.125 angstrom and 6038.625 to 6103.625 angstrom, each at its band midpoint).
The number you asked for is 0.04 mag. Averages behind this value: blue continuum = 25.4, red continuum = 25.1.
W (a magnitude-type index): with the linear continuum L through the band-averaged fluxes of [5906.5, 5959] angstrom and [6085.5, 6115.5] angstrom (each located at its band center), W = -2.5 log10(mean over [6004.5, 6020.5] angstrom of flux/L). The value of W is 0.026 mag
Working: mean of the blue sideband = 24.3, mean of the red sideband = 25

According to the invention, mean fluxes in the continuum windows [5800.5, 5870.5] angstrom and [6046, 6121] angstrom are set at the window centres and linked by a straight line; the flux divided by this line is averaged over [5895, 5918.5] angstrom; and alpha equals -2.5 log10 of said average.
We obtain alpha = 0.110 mag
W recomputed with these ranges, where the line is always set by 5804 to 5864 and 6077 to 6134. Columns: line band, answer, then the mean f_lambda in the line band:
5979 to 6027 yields 0.03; 24.2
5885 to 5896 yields 0.26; 19.6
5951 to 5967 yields 0.01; 24.6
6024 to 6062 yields -0.01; 25.1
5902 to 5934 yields 0.05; 23.8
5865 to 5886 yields 0.07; 23.3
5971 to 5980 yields 0.02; 24.5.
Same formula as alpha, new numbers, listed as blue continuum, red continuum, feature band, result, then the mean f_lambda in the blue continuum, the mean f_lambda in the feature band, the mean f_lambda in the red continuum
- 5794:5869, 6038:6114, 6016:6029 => 0.03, 24.9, 24.3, 25.1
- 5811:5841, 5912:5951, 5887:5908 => 0.21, 25.6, 20.4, 24.3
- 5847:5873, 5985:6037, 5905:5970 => -0.01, 23.8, 24.3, 24.5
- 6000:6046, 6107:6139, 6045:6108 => -0.02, 24.6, 25.1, 24.6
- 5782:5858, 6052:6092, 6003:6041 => 0.03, 25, 24.5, 25.2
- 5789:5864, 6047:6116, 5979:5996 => 0.04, 24.9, 24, 25.1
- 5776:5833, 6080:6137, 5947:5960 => 0.02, 25.1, 24.5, 24.8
